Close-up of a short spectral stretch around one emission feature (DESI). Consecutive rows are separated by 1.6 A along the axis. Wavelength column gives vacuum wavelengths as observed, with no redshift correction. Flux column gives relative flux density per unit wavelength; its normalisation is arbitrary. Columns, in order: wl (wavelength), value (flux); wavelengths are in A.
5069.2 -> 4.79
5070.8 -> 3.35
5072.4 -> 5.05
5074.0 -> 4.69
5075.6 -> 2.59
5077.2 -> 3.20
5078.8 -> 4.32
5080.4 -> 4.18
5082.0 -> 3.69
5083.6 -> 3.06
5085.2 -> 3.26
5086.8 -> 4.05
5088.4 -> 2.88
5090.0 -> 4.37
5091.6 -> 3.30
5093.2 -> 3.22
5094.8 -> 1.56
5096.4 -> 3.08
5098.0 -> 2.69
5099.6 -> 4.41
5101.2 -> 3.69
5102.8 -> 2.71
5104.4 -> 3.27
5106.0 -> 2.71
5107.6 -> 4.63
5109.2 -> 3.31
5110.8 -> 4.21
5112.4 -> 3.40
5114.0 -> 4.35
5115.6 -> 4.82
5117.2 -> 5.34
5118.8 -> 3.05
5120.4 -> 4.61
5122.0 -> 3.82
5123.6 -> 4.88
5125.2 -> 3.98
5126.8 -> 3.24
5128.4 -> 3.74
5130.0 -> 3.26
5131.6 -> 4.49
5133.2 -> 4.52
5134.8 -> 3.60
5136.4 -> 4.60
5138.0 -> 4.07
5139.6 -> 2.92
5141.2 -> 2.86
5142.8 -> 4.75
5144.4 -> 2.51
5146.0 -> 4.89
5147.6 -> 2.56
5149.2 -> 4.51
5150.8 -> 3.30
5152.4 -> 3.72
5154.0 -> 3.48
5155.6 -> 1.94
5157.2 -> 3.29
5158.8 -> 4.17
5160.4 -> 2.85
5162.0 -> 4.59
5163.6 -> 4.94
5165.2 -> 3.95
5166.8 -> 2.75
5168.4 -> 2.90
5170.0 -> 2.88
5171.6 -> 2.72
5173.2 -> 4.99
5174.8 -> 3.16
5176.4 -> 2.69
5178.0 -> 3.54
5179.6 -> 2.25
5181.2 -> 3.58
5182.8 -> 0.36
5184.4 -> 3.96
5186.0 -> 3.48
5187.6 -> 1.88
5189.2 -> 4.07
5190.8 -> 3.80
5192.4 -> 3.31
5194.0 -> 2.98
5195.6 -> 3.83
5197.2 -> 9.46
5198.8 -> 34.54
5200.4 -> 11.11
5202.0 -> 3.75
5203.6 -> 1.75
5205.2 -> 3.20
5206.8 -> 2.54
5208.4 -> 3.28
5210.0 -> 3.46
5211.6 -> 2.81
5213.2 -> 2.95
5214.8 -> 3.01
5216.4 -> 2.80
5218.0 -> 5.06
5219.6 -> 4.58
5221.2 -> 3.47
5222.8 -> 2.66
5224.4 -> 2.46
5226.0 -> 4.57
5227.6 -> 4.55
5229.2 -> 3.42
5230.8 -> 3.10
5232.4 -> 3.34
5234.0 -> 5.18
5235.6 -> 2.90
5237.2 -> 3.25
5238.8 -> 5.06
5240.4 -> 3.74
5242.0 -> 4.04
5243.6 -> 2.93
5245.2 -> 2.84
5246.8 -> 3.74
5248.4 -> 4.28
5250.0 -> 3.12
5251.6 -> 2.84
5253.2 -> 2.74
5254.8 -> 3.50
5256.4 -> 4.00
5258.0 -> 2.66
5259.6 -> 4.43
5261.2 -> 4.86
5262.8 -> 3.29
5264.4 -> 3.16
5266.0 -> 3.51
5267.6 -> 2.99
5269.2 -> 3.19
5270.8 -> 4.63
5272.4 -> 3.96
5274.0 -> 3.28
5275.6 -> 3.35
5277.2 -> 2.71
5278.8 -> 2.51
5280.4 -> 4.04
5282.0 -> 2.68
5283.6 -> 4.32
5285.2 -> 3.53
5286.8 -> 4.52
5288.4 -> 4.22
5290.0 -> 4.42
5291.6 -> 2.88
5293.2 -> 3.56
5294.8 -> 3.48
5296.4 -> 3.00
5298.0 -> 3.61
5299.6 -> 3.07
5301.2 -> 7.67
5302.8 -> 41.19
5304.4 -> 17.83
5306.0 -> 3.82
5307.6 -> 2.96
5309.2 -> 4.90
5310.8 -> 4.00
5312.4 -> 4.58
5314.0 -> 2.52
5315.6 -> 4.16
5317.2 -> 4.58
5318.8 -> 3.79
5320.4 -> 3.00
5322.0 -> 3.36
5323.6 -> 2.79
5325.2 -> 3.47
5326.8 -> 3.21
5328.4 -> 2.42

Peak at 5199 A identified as Hbeta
